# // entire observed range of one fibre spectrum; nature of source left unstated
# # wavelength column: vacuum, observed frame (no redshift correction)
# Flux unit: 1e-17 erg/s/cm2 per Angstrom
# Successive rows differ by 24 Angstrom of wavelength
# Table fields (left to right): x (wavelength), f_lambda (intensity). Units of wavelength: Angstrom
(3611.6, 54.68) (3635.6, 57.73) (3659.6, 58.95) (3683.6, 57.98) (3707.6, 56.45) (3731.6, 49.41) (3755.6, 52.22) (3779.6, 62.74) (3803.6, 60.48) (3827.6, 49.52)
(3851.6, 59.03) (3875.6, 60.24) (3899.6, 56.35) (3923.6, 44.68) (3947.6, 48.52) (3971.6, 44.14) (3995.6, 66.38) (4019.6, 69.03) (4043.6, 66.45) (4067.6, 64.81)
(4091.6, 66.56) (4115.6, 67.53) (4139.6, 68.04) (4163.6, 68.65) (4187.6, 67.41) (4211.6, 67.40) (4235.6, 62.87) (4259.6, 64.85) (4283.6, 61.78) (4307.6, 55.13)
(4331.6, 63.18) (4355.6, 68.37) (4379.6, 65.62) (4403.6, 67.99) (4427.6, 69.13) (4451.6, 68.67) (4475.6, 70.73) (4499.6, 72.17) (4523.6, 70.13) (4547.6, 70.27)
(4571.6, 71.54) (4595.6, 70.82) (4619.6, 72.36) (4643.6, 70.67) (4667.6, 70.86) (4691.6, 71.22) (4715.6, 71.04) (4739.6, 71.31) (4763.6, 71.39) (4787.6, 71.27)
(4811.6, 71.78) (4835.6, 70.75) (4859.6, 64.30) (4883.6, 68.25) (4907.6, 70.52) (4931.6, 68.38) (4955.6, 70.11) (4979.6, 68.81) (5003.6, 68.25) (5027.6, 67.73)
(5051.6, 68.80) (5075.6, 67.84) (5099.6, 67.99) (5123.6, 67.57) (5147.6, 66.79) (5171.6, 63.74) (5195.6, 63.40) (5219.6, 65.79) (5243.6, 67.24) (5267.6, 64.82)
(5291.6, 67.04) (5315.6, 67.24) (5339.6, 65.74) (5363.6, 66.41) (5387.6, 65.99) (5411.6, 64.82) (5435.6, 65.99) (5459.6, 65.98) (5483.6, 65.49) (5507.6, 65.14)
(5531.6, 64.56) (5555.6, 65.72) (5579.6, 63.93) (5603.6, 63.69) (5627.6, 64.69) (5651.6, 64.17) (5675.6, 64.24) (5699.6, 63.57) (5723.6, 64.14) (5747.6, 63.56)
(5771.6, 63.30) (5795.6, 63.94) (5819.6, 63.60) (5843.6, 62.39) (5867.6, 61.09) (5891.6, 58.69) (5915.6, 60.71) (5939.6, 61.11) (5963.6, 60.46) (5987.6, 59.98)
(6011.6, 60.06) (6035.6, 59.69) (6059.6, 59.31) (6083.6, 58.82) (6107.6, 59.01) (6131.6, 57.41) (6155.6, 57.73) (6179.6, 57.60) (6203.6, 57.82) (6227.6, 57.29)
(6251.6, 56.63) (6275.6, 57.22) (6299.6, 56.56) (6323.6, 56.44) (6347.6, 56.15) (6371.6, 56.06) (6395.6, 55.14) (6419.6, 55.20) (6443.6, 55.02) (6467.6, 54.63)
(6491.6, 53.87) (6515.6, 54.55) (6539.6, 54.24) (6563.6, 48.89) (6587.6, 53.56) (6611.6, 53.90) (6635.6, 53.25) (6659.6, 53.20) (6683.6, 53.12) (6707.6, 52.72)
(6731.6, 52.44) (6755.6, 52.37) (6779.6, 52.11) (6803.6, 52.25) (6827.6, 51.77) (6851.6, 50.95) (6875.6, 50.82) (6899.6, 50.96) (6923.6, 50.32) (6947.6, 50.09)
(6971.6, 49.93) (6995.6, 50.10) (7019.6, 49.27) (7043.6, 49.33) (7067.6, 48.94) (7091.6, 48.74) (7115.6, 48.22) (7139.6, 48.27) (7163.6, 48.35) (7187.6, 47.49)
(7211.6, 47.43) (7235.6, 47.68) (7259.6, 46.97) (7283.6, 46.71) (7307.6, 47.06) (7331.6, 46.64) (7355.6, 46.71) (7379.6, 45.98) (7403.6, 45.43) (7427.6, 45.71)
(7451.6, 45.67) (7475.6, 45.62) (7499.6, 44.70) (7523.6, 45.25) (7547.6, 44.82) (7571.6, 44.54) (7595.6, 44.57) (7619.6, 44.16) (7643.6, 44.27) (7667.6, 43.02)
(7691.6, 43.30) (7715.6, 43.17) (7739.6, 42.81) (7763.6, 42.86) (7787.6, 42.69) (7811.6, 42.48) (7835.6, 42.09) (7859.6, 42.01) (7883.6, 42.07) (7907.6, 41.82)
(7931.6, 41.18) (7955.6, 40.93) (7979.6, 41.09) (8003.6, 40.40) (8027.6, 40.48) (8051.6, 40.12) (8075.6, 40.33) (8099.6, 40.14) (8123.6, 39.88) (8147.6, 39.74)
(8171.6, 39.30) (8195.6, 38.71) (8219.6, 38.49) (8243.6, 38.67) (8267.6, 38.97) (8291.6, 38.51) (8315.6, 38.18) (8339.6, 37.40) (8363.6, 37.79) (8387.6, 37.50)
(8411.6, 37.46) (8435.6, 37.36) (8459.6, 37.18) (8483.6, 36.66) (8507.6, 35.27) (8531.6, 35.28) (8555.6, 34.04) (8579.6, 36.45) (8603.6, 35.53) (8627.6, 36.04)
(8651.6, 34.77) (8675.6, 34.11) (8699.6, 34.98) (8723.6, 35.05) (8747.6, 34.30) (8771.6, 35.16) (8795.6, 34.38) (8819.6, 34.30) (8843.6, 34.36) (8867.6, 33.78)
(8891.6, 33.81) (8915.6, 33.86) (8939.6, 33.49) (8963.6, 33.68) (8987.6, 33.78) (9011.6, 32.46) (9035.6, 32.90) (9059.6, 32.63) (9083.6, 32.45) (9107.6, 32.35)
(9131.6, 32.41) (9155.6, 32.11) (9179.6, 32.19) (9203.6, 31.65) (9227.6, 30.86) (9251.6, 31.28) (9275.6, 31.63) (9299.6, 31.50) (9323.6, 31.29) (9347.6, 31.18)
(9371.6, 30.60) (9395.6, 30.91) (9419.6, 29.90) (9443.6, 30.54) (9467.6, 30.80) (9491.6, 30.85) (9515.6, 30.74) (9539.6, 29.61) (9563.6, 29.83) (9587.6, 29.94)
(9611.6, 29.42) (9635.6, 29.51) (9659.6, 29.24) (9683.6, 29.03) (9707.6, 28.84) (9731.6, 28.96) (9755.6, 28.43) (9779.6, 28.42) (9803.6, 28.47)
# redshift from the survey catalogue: 0.000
